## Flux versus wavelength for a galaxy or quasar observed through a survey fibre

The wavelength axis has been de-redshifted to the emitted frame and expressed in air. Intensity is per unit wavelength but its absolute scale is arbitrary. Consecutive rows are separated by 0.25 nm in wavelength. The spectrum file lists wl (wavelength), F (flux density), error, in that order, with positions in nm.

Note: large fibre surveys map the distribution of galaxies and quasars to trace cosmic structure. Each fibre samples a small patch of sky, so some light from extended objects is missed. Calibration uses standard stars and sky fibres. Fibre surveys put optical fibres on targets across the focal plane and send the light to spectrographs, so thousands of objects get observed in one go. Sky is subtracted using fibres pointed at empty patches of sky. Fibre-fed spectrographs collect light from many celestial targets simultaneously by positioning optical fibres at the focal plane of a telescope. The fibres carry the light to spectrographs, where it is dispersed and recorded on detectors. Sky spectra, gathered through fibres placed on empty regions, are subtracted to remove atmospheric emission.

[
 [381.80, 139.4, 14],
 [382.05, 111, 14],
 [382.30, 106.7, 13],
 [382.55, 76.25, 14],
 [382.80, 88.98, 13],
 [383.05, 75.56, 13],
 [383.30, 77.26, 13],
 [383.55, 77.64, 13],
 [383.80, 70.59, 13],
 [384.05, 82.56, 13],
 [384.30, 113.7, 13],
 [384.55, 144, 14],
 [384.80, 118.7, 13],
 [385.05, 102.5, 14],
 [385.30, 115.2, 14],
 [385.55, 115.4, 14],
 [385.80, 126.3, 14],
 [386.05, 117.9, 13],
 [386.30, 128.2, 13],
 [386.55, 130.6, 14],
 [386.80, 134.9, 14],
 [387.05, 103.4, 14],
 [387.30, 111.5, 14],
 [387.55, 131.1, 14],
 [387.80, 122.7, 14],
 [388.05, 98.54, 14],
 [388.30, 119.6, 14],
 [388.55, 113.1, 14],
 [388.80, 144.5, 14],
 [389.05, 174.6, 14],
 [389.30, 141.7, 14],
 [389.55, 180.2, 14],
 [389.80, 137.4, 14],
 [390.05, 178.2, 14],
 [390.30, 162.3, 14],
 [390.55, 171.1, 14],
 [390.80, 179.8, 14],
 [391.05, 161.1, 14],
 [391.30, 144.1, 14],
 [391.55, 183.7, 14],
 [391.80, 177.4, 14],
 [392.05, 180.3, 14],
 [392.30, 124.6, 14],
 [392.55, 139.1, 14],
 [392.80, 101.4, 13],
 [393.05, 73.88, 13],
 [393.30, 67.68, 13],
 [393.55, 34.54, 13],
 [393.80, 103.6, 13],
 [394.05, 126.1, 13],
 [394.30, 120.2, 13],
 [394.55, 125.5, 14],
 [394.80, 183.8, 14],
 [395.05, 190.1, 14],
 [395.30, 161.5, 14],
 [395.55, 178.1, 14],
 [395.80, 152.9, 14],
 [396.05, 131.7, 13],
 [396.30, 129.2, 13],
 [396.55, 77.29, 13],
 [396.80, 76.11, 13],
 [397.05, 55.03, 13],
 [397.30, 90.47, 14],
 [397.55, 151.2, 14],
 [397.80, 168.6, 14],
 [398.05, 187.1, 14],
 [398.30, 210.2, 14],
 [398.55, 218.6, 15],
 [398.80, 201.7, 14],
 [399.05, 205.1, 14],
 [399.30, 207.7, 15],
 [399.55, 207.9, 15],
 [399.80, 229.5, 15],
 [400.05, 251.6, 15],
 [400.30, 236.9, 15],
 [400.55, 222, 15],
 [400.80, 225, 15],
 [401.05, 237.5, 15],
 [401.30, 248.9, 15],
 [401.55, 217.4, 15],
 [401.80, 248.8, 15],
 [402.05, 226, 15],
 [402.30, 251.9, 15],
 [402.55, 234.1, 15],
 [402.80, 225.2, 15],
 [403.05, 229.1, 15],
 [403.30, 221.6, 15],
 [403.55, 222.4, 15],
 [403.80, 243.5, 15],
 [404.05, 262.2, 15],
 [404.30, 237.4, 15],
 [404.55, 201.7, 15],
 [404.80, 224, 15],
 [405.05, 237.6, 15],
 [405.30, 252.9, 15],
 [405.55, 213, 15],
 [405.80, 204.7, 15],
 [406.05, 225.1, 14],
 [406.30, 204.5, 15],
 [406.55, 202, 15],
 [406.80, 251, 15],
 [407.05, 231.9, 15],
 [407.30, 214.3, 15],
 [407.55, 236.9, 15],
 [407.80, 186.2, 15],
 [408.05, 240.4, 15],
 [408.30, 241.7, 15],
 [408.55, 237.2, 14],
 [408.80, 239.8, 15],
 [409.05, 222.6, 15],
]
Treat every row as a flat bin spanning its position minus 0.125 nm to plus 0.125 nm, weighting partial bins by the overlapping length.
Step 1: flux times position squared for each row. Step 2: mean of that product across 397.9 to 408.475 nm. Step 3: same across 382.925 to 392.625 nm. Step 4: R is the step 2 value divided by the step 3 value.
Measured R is 1.86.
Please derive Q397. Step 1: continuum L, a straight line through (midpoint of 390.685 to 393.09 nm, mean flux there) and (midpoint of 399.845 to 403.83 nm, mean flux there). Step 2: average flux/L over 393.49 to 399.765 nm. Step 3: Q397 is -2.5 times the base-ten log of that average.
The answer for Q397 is 0.26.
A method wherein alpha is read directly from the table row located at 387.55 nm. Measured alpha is 131.1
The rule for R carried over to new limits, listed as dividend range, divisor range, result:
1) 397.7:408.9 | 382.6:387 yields 2.32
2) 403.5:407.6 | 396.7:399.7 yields 1.42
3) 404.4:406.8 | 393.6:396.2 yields 1.61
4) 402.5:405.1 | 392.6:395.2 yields 2.12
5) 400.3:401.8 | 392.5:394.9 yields 2.28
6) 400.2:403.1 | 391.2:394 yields 2.03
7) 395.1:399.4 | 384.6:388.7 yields 1.37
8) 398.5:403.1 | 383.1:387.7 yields 2.22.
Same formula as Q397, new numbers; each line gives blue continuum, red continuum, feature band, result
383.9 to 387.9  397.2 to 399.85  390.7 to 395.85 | 0.15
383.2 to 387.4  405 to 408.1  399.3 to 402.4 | -0.21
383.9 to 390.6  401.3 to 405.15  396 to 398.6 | 0.41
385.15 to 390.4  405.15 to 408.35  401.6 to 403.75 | -0.14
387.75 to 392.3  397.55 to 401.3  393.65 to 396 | 0.25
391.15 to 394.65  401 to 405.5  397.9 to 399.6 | -0.11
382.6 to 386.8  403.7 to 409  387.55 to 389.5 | -0.04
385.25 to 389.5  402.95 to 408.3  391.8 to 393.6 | 0.36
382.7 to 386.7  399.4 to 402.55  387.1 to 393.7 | 0.09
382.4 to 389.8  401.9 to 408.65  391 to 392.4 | -0.10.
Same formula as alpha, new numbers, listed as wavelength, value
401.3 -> 248.9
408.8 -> 239.8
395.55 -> 178.1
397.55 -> 151.2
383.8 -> 70.59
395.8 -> 152.9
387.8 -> 122.7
